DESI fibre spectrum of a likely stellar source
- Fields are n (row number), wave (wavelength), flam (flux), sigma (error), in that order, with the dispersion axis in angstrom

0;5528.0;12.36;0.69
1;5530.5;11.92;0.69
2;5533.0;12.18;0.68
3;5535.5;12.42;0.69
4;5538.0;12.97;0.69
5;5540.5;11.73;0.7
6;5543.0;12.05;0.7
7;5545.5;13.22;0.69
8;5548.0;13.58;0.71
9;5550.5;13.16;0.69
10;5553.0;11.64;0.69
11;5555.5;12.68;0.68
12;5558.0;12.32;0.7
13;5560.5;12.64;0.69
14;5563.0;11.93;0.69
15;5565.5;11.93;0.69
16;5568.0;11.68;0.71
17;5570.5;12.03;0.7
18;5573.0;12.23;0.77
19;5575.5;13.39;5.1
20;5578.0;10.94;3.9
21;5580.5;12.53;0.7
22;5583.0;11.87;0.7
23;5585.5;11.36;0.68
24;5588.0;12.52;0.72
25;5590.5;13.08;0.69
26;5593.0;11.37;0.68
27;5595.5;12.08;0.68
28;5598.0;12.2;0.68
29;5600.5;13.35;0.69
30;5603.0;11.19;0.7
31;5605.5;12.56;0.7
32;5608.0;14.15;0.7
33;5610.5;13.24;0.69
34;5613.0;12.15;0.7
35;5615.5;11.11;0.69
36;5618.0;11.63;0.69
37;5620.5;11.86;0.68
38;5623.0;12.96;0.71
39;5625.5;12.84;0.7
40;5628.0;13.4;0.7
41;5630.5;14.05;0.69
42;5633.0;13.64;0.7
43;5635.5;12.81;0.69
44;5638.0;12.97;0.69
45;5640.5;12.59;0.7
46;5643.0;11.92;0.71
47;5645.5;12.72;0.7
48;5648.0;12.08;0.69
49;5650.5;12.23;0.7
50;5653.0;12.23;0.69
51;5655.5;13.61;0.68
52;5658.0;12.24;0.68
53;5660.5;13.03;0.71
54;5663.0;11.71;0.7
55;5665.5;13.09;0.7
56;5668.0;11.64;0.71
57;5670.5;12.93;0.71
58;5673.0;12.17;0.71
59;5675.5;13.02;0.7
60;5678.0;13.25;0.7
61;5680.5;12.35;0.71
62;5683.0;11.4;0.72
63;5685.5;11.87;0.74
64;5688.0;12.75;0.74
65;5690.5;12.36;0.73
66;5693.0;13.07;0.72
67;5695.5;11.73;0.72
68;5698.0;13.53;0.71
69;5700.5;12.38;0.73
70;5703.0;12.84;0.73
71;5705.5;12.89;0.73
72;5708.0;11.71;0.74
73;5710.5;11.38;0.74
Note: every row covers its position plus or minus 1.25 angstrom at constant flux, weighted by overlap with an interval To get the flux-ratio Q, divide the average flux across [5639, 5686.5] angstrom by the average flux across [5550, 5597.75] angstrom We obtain 1.02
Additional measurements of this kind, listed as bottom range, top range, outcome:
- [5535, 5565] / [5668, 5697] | 0.99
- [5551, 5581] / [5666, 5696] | 1.02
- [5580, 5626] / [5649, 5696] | 1.01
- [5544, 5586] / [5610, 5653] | 1.02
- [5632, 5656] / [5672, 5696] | 0.98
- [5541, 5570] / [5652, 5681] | 1.02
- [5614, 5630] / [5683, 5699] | 1.01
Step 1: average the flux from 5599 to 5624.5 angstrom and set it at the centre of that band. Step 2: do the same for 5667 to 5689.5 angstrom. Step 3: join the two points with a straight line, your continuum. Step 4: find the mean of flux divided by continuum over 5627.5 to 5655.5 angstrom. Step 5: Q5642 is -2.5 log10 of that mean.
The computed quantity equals -0.03 mag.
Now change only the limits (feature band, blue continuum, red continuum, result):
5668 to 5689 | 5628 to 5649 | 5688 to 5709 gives 0.024 mag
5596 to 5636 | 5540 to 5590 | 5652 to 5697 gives -0.026 mag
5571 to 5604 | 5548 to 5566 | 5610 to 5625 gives 0.010 mag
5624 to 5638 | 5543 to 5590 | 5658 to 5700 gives -0.075 mag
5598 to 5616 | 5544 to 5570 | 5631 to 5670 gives -0.003 mag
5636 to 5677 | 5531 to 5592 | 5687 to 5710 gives -0.004 mag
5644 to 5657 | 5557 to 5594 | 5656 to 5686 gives -0.016 mag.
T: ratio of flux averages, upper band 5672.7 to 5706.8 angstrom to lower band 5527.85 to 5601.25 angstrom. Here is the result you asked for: 1.0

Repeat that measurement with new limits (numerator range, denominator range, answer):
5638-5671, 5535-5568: 1.00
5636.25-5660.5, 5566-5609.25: 1.02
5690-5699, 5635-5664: 1.01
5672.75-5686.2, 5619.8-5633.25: 0.94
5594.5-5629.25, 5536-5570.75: 1.01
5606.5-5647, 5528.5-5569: 1.03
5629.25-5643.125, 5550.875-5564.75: 1.06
